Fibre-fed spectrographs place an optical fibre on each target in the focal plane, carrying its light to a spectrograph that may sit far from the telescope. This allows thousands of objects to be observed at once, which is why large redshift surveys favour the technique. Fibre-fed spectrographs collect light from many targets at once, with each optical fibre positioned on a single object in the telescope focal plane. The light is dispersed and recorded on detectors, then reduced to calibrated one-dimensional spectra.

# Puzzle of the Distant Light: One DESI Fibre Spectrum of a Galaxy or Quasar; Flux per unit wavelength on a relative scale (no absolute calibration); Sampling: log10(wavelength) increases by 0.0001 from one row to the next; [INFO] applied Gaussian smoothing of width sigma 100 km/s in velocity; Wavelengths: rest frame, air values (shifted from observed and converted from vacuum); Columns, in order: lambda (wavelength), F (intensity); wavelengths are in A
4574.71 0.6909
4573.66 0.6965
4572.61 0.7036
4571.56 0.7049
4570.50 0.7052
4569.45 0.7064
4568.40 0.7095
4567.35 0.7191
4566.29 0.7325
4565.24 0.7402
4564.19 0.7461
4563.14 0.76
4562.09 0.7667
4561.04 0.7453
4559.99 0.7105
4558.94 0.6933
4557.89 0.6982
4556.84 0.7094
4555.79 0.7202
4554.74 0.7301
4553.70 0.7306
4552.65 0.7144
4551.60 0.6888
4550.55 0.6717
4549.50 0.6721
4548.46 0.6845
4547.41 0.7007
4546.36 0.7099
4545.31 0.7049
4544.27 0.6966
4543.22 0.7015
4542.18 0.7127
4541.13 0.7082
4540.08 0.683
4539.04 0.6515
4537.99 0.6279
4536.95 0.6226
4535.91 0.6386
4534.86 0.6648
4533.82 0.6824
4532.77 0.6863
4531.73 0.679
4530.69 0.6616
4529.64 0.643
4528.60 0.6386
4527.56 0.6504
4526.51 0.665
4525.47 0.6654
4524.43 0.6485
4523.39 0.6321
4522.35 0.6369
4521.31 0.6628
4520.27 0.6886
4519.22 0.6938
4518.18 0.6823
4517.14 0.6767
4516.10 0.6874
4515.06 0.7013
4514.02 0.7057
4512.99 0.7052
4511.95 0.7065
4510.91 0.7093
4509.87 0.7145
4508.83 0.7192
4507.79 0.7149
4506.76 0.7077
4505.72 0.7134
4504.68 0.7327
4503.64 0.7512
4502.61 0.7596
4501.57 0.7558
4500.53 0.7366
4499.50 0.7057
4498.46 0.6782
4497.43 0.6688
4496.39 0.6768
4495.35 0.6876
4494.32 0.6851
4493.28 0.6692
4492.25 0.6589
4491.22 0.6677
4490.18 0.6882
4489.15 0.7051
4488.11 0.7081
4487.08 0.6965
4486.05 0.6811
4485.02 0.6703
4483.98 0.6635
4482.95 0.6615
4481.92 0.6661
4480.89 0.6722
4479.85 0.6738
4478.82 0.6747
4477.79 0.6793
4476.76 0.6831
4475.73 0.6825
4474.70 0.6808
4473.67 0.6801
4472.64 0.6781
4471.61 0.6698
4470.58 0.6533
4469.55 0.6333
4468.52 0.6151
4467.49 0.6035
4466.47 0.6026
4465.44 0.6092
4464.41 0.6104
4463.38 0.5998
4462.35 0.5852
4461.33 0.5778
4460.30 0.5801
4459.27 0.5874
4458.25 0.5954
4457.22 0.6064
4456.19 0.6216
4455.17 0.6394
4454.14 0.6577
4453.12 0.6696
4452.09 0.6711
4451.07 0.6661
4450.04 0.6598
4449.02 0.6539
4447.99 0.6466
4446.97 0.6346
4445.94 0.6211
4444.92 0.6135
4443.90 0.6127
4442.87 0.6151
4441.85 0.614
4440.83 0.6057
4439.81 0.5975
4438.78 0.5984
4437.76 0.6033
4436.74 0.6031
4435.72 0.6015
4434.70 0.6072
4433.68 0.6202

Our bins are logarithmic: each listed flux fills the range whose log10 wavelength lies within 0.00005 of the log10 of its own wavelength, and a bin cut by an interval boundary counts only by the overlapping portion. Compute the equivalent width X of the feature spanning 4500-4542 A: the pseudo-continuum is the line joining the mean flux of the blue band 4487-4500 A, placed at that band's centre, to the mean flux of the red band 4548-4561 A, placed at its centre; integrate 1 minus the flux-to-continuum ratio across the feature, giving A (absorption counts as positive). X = 0.4 A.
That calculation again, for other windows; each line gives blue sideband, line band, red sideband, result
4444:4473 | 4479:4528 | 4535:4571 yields -1.97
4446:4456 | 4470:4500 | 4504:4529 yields -0.35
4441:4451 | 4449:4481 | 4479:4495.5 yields 0.66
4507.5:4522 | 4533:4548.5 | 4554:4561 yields 0.61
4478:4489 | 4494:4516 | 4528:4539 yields -1.43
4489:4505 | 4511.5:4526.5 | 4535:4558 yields 0.40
